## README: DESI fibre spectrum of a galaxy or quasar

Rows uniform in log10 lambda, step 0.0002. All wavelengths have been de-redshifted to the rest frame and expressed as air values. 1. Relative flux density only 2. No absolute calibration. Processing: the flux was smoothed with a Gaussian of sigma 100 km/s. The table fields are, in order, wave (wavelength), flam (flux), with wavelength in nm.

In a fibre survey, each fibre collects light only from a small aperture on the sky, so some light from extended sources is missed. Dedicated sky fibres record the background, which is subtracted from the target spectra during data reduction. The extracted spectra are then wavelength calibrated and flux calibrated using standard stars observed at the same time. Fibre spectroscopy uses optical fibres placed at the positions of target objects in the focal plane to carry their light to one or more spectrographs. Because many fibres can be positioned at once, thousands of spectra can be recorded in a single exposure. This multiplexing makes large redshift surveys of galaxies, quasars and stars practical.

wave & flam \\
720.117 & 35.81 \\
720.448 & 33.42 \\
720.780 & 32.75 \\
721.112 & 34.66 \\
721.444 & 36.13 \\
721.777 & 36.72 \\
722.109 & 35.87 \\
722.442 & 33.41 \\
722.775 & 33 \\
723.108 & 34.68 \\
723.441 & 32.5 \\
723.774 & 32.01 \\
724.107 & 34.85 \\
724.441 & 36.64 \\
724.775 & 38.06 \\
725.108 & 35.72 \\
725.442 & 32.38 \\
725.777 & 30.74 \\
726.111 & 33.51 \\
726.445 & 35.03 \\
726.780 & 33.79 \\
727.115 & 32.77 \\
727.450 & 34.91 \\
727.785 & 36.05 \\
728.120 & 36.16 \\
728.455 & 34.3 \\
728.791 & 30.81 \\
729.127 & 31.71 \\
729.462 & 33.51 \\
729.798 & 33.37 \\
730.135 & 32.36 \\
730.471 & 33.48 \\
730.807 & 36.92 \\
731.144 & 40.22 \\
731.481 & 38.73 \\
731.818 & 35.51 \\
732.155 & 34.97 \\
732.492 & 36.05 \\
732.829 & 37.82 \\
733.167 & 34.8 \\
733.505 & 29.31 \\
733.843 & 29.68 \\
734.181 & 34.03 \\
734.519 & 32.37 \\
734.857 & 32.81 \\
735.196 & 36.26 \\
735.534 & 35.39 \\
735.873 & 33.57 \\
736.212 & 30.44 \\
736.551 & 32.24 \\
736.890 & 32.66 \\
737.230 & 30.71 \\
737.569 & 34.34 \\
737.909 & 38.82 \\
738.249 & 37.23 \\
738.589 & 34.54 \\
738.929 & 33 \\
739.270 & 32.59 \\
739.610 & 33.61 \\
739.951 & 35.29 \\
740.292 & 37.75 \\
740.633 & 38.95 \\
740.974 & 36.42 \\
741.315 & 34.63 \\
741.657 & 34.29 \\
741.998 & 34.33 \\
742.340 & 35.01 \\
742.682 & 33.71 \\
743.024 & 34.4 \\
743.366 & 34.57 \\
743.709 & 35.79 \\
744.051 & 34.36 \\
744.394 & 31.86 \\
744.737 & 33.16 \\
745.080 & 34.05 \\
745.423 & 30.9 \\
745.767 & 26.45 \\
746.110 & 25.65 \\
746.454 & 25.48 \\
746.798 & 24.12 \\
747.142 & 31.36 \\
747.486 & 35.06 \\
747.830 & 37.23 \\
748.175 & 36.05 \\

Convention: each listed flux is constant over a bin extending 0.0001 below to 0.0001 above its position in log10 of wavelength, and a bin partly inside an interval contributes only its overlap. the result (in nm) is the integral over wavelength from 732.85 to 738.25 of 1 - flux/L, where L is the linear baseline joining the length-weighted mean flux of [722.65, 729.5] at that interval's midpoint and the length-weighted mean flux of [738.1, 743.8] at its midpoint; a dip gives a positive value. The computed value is 0.19 nm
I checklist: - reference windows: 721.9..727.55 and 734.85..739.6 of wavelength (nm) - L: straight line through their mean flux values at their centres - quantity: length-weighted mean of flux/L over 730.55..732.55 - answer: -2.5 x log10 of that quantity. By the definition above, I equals -0.09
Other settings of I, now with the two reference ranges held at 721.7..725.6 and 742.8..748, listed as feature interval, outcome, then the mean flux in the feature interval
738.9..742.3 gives -0.092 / 35.2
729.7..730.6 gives 0.023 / 33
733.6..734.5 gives 0.049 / 31.7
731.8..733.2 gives -0.080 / 36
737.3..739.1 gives -0.086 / 35.3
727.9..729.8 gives 0.017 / 33.4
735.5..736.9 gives 0.009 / 32.6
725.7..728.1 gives 0.002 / 34.1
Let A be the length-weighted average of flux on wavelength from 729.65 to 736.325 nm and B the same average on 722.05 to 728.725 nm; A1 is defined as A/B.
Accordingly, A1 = 1.01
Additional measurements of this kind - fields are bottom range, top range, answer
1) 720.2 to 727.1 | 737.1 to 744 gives 1.02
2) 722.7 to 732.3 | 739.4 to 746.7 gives 0.97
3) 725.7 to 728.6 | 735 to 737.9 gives 0.98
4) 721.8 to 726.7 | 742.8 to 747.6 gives 0.91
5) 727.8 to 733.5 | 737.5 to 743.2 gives 1.01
